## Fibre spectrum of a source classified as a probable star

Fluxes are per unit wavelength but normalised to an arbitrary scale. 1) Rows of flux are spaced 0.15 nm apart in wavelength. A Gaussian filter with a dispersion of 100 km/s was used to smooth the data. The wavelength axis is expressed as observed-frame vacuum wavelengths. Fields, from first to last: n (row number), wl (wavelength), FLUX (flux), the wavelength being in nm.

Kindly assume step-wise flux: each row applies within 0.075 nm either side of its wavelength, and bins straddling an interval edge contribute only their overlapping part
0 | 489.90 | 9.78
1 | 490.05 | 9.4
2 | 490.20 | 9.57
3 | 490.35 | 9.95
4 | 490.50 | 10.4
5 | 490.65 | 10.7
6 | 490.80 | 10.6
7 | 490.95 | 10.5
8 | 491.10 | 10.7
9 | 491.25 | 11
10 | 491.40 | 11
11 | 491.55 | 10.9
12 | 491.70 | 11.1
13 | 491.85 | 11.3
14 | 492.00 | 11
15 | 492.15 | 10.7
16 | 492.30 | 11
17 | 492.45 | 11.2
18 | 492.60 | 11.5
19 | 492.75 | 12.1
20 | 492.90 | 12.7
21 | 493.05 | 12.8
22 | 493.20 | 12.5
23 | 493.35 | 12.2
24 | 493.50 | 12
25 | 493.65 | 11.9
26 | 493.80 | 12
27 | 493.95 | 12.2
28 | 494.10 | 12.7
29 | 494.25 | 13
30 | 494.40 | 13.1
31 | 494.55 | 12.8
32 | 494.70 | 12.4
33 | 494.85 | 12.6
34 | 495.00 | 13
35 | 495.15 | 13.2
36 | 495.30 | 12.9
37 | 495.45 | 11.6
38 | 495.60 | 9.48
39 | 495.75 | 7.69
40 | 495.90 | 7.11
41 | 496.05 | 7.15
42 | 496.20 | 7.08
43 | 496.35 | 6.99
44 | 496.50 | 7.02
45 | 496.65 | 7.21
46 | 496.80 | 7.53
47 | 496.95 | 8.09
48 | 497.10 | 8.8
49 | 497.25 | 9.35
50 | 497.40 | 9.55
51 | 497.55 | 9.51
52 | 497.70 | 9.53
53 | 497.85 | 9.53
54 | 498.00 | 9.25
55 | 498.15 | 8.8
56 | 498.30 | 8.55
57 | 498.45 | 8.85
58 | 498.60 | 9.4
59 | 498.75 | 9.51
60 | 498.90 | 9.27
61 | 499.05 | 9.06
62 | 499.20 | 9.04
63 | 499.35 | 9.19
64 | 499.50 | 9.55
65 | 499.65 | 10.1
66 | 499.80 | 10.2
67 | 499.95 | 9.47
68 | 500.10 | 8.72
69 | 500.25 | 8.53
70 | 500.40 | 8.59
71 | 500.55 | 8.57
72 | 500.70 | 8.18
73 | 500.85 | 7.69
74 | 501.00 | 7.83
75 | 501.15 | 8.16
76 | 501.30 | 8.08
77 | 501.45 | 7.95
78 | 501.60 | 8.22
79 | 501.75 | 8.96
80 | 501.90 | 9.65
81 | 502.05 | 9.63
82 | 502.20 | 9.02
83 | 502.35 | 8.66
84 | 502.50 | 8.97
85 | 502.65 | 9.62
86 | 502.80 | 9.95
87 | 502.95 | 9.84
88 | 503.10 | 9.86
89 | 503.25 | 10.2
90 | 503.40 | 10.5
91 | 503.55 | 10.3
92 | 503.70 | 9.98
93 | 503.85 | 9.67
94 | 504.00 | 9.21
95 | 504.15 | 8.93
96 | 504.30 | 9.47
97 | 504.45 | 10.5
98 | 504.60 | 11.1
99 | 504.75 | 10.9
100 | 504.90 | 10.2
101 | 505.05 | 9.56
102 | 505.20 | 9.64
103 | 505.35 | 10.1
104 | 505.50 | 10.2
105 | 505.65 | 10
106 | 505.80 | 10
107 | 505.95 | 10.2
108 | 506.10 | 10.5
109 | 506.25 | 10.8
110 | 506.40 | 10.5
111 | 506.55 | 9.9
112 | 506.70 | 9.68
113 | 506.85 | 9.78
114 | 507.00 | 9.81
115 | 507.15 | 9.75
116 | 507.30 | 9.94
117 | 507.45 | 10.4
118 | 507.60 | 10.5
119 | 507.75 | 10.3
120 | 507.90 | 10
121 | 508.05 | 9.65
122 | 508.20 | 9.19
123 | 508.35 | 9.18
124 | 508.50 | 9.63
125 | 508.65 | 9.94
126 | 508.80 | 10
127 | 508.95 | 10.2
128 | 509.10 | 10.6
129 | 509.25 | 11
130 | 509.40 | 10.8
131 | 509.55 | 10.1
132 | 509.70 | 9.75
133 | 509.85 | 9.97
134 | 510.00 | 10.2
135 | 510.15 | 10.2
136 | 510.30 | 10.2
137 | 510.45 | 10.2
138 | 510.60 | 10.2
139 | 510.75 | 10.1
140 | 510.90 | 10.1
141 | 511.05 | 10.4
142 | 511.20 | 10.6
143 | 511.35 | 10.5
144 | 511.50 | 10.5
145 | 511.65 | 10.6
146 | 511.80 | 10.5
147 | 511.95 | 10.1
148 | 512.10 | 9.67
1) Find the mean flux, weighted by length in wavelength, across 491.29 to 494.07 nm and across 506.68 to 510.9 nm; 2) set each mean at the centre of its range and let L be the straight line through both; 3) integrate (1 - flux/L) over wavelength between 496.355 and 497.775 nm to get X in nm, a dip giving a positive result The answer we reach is 0.35 nm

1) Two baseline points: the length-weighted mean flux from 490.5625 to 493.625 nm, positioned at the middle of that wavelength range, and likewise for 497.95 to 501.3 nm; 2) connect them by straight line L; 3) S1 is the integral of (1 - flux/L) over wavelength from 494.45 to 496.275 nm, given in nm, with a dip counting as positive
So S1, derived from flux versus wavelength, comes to -0.049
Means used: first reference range 11.4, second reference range 8.91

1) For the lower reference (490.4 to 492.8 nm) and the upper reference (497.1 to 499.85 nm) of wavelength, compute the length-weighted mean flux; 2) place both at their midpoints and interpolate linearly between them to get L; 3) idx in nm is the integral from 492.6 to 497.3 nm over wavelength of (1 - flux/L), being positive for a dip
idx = -0.23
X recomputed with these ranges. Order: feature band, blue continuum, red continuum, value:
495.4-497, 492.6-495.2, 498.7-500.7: 0.48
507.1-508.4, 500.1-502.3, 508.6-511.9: -0.01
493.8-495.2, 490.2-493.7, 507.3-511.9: -0.21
